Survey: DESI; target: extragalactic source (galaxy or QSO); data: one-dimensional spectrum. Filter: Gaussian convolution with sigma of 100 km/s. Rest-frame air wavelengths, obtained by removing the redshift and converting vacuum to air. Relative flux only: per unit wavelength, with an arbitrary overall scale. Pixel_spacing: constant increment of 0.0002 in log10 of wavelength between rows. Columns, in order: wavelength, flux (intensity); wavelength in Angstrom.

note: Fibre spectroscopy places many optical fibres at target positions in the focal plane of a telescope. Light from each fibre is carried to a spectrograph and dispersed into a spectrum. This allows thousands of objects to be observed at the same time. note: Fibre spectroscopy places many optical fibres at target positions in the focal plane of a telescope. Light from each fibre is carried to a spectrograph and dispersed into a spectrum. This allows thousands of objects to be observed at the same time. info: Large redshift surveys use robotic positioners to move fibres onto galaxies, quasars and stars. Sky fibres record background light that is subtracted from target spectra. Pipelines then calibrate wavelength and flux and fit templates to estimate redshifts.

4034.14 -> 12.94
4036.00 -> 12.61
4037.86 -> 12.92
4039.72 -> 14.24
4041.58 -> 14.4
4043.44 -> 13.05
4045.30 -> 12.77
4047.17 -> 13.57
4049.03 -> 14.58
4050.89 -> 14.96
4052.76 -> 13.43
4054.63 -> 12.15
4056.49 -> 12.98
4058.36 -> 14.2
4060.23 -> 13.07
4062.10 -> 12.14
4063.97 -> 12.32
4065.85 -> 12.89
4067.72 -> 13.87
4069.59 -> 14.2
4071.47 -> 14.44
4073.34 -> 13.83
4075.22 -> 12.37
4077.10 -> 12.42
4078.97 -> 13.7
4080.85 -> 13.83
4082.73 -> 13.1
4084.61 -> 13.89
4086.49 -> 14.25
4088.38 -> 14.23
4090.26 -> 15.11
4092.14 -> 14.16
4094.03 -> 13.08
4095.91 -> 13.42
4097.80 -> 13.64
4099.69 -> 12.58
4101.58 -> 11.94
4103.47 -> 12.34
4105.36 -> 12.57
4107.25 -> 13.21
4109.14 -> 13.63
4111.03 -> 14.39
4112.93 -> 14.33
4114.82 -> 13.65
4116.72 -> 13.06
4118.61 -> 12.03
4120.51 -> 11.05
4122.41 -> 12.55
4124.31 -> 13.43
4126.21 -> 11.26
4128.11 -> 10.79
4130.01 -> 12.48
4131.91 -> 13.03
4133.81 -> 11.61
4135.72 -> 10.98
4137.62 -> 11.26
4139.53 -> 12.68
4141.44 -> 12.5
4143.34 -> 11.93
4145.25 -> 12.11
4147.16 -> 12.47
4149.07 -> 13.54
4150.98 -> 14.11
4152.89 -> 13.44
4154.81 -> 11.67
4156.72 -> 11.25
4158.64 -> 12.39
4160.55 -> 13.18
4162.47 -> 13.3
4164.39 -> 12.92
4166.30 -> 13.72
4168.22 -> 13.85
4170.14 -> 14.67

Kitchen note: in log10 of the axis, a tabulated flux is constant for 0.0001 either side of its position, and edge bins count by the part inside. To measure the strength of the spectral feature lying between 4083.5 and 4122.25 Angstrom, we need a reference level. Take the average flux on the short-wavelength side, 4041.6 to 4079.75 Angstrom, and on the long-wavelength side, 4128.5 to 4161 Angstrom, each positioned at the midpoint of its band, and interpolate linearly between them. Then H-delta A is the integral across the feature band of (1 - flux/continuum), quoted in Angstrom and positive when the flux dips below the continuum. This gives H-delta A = -1.3 Angstrom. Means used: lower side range 13.4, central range 13.3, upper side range 12.4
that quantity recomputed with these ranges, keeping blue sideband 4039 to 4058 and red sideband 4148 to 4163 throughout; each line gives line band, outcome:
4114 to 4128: 0.8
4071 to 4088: -0.2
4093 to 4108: 0.4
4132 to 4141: 0.8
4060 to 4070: 0.4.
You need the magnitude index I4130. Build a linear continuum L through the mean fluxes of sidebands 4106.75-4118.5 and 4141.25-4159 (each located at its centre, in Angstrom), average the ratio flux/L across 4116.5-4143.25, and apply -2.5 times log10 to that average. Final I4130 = 0.095 mag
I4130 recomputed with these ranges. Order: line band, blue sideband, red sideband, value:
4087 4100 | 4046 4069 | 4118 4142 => -0.09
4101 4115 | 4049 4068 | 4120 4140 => -0.08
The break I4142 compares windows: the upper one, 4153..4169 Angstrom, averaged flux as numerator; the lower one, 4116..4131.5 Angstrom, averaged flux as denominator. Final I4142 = 1.1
